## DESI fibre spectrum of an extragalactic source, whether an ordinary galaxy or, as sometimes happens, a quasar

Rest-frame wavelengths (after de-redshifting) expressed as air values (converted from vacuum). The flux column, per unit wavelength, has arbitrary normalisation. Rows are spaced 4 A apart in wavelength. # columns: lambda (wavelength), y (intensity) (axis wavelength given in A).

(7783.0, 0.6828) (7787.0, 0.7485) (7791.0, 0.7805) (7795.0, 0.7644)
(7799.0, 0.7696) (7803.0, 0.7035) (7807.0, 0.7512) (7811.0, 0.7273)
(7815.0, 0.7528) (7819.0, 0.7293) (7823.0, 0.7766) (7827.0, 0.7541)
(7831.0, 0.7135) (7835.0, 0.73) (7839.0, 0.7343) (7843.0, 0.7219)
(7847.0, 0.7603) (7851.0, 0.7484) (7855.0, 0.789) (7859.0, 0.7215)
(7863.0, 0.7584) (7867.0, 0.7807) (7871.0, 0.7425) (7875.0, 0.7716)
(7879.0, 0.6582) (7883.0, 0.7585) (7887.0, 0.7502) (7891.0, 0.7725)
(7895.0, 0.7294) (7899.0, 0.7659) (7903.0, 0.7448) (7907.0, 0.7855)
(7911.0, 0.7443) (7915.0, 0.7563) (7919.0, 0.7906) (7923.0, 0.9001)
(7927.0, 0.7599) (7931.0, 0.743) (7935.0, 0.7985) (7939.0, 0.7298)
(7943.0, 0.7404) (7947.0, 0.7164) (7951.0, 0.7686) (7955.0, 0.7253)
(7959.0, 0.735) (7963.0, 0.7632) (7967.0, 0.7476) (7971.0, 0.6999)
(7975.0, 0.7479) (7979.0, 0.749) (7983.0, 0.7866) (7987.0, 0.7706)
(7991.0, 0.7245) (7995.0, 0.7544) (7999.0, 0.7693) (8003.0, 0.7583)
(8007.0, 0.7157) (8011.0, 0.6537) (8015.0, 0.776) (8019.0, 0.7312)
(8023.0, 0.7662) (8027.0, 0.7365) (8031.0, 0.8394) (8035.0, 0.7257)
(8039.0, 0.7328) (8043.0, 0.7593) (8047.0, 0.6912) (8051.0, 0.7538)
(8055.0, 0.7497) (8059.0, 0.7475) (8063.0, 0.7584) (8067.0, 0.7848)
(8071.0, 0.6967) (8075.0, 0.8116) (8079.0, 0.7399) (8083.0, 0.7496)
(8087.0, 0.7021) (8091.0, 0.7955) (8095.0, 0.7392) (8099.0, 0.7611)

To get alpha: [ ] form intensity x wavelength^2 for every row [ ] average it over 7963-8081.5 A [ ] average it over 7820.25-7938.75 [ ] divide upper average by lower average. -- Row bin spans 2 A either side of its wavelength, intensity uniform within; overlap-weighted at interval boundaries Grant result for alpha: 1.02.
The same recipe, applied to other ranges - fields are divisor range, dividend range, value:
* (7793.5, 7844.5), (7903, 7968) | 1.06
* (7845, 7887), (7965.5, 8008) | 1.03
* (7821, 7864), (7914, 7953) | 1.06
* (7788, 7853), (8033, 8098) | 1.07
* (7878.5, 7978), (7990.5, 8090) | 1.02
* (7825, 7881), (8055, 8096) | 1.07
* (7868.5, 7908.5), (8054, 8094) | 1.06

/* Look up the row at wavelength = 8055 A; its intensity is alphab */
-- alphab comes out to 0.7497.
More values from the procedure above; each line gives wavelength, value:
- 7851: 0.7484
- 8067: 0.7848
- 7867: 0.7807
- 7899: 0.7659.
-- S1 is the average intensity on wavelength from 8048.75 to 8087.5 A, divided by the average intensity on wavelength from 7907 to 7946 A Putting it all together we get 0.97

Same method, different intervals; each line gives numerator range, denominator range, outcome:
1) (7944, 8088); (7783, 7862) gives 1.00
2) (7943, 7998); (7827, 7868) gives 1.00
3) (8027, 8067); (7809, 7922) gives 1.00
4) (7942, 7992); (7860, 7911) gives 0.99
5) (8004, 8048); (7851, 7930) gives 0.97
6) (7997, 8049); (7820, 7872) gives 0.99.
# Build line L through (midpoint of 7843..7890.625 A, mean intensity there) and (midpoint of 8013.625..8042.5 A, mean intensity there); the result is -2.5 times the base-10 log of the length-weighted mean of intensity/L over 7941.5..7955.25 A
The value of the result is 0.02 mag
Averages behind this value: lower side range 0.749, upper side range 0.758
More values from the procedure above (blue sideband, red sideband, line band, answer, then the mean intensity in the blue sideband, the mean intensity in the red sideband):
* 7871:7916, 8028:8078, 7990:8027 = 0.019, 0.748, 0.754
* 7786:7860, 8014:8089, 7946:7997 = 0.004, 0.746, 0.75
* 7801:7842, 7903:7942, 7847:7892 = 0.008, 0.737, 0.776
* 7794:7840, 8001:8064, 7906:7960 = -0.031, 0.742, 0.743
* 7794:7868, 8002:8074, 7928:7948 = -0.004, 0.746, 0.744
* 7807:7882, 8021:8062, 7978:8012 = 0.006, 0.743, 0.75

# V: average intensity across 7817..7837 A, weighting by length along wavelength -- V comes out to 0.741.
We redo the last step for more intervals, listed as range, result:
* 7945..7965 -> 0.742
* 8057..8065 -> 0.753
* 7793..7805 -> 0.746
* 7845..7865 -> 0.756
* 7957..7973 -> 0.736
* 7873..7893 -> 0.742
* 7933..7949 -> 0.746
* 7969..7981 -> 0.732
